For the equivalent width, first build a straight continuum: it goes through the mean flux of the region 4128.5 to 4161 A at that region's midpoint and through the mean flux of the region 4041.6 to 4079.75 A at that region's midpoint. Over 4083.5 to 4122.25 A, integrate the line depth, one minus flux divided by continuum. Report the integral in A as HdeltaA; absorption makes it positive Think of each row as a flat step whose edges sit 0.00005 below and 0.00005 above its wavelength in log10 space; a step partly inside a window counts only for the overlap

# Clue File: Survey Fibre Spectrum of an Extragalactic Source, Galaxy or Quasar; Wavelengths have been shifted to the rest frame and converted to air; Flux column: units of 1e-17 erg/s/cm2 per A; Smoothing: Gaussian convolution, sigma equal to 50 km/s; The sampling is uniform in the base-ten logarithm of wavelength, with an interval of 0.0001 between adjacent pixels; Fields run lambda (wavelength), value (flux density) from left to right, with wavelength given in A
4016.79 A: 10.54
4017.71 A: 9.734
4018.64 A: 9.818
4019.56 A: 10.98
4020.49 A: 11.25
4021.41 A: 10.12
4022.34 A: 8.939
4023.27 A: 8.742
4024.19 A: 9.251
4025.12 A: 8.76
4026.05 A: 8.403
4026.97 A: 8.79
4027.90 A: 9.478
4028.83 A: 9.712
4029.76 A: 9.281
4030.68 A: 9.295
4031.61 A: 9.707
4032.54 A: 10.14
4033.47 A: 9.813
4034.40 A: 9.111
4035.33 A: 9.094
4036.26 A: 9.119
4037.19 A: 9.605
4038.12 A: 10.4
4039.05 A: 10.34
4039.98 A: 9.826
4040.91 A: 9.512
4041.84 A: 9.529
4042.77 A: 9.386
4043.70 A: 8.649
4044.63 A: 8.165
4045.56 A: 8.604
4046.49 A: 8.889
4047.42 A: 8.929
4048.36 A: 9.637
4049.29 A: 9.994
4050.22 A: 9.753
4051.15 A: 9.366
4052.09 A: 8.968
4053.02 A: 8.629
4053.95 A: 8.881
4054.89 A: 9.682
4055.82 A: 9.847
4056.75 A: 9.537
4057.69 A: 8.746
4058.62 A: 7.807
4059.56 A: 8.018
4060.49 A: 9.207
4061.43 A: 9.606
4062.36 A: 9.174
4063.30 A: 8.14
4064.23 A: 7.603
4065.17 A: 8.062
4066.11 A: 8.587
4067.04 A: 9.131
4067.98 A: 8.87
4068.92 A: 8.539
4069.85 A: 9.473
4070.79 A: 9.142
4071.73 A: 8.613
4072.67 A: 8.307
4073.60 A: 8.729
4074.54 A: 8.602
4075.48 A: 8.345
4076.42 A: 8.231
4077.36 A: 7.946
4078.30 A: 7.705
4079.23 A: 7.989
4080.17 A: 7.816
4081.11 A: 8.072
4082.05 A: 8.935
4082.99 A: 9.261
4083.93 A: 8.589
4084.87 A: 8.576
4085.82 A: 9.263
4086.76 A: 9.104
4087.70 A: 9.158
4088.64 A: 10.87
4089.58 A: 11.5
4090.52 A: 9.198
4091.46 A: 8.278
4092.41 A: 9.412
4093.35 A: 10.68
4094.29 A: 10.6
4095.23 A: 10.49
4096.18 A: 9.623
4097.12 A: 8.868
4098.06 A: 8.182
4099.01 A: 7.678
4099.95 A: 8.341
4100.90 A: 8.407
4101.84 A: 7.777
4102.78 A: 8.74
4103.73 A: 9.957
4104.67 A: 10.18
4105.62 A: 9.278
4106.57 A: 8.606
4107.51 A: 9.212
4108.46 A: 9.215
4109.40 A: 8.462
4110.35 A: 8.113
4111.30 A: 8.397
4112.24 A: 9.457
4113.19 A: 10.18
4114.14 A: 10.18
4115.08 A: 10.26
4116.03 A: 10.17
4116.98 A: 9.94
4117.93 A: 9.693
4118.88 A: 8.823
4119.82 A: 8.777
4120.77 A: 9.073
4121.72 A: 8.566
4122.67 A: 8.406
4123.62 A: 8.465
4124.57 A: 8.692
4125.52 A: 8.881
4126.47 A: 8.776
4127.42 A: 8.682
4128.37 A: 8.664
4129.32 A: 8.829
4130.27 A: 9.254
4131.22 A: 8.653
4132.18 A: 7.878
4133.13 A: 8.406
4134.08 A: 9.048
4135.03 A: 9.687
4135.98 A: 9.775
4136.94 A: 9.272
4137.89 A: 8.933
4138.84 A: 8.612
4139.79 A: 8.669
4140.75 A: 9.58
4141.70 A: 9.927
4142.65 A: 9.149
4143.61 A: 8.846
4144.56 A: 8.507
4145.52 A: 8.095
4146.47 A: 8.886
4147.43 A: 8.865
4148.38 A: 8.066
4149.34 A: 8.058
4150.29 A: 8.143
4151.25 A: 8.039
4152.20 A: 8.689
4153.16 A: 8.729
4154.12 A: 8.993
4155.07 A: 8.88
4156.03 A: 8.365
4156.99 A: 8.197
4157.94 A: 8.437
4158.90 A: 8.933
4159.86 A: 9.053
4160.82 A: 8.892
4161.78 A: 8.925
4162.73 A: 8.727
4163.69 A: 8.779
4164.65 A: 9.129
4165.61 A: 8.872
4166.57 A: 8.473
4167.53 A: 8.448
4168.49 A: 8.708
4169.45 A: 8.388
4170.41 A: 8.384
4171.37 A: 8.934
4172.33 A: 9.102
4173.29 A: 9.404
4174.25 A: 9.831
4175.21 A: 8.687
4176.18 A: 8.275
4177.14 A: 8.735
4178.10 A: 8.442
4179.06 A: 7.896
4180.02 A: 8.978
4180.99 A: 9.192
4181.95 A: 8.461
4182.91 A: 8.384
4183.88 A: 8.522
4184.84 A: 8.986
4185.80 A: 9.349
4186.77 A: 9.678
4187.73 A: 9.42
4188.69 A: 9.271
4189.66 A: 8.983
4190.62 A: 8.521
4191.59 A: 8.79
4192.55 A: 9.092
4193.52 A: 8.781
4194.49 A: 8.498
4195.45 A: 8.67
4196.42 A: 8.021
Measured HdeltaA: -2.1 A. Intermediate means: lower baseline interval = 8.8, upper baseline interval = 8.77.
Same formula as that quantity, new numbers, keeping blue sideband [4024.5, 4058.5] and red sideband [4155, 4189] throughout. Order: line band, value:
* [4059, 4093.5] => 1.35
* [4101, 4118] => -0.47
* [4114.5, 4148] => -0.11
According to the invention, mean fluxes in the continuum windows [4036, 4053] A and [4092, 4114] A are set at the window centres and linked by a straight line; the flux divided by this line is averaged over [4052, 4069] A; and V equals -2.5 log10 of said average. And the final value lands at 0.061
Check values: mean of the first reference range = 9.36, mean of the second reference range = 9.14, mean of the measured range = 8.79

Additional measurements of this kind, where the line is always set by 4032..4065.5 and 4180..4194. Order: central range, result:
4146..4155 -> 0.06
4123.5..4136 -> 0.03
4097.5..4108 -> 0.04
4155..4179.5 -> 0.03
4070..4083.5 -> 0.09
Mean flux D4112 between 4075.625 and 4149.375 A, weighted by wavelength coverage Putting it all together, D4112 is 8.99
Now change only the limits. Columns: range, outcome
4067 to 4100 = 8.95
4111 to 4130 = 9.16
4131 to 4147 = 8.94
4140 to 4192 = 8.78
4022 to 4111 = 9.04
